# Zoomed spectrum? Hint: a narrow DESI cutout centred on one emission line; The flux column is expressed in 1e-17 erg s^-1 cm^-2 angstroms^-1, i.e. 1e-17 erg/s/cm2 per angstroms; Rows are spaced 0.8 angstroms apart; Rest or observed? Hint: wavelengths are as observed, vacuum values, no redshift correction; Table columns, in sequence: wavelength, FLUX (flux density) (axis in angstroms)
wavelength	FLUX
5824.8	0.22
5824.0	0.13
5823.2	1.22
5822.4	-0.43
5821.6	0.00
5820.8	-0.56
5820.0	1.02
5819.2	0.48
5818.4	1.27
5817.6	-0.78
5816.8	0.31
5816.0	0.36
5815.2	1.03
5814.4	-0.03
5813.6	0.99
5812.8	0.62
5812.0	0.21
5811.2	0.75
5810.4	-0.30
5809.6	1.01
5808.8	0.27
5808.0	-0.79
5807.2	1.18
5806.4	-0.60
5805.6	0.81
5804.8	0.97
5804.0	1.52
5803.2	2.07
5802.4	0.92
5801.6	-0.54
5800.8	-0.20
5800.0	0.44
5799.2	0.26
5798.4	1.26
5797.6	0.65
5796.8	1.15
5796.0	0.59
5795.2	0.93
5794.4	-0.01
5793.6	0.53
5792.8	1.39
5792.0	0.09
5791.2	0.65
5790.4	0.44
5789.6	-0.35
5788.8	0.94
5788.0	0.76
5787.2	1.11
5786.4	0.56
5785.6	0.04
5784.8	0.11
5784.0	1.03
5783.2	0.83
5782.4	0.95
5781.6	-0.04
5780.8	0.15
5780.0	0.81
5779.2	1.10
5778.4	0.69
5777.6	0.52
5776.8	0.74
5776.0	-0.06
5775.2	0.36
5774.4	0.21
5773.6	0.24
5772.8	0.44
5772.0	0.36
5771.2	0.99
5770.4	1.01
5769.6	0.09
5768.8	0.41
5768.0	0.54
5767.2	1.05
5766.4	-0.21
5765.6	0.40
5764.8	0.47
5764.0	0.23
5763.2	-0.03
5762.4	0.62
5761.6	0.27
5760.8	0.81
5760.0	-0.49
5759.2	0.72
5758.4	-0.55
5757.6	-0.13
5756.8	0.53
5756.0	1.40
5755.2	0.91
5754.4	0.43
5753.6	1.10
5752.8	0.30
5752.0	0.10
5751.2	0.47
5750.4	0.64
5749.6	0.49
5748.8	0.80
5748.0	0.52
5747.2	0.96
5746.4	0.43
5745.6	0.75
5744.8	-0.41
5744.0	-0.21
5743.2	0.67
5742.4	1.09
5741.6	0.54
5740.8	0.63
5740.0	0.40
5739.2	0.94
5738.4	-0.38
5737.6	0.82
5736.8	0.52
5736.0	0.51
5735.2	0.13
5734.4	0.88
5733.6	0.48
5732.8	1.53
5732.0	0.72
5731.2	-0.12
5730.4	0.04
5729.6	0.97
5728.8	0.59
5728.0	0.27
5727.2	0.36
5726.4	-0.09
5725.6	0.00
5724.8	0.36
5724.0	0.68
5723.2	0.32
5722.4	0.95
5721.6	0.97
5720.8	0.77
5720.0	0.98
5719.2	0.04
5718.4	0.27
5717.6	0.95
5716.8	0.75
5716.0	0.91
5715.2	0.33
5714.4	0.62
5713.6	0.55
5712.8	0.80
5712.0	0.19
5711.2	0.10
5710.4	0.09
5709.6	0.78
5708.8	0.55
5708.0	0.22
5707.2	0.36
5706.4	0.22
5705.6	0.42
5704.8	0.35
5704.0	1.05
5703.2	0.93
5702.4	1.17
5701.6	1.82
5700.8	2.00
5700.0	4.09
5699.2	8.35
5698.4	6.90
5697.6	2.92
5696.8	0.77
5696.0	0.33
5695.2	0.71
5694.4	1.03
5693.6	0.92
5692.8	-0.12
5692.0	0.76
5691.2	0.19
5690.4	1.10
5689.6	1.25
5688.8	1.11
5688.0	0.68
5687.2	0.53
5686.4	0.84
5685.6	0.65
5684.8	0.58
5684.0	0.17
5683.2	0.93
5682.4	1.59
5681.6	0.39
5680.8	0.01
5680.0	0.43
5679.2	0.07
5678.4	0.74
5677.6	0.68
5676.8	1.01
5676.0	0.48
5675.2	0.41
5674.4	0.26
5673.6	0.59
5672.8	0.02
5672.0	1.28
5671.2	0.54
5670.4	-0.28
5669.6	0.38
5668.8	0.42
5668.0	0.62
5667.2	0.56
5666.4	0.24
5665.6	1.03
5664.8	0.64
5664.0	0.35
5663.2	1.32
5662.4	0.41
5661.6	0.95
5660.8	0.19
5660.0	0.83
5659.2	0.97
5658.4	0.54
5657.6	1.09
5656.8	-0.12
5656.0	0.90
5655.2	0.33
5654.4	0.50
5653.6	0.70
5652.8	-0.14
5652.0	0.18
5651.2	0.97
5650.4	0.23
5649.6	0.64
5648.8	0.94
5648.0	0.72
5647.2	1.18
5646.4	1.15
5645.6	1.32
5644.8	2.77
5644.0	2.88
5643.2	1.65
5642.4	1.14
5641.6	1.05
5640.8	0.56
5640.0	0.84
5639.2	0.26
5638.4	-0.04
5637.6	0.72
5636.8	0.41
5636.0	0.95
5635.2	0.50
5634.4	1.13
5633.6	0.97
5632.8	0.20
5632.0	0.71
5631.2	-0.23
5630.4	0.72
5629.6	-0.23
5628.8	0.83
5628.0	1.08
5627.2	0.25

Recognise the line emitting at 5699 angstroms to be [O III] 5007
